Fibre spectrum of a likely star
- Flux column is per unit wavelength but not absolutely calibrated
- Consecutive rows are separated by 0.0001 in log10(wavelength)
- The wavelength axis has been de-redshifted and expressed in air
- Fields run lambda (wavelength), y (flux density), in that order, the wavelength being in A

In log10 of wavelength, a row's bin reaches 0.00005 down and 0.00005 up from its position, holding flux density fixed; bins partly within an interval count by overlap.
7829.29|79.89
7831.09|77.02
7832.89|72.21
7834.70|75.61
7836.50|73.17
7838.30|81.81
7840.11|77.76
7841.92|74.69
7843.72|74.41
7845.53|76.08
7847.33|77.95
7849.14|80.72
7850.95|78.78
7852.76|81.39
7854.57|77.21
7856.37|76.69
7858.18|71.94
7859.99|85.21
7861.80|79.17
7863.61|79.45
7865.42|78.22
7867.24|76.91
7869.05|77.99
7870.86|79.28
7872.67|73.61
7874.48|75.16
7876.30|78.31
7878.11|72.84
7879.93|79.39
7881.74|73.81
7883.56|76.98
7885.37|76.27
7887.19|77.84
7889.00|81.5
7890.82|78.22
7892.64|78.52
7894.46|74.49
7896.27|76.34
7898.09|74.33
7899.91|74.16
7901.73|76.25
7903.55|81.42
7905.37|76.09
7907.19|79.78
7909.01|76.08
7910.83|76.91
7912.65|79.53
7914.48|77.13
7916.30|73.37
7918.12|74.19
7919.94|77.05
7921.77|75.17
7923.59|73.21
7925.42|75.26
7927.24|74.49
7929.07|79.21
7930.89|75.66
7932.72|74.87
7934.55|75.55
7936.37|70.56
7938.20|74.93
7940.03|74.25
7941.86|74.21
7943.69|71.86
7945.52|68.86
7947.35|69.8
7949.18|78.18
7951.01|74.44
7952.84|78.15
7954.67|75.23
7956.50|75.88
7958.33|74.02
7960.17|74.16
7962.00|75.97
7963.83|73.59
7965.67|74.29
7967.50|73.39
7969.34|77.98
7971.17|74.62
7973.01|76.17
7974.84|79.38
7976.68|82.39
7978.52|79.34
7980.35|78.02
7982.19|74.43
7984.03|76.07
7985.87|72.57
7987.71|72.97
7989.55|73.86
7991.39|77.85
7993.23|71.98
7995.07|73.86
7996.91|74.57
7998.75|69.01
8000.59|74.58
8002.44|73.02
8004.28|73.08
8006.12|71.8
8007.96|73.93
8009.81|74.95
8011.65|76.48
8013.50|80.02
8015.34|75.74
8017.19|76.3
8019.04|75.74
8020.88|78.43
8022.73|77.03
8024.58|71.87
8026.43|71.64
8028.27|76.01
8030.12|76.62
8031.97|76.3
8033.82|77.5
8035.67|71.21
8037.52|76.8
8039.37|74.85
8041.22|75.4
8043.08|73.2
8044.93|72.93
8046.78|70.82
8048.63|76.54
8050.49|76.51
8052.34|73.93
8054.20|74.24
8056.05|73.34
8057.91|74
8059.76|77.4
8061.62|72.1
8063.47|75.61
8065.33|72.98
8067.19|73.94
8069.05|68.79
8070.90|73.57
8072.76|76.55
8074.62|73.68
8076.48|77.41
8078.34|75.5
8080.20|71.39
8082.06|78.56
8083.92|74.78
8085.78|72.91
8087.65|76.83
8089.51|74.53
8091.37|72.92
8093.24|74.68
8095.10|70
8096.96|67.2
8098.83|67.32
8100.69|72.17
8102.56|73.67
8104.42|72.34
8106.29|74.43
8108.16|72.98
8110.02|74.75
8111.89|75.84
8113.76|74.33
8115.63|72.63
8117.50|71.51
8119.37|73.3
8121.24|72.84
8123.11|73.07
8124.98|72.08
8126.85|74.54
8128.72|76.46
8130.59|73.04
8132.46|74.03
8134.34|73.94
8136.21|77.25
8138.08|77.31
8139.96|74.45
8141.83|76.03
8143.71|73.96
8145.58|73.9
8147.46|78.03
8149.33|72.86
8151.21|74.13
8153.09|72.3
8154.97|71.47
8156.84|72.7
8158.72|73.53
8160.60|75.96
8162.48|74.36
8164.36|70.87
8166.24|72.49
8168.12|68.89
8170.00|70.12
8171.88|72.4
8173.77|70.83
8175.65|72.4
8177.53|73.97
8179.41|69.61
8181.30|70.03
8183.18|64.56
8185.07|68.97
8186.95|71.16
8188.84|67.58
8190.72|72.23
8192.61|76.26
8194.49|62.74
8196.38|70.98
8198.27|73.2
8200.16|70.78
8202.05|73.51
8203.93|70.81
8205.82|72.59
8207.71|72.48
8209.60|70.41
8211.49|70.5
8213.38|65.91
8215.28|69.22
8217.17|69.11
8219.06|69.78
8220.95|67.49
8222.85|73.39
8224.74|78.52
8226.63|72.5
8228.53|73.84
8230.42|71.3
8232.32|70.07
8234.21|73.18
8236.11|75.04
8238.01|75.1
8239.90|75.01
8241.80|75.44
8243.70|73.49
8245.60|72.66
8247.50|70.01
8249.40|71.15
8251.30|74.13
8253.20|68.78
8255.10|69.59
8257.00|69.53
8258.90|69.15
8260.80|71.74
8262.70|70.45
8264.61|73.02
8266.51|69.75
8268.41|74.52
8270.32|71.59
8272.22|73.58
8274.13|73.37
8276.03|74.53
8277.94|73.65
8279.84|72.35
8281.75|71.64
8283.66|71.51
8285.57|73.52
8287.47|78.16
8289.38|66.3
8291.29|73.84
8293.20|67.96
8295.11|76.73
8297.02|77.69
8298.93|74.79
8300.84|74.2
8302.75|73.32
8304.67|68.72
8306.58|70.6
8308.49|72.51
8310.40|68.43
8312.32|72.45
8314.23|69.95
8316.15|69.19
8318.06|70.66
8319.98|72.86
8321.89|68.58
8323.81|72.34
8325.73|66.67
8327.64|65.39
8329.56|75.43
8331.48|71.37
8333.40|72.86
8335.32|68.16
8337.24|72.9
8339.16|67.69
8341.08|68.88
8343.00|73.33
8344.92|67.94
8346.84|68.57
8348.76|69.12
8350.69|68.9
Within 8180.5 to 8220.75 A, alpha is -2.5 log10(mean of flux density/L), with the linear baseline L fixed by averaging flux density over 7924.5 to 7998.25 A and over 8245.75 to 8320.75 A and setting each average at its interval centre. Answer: 0.04 mag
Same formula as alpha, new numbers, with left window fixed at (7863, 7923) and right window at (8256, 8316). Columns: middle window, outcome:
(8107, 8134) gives 0.007 mag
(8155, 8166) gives 0.006 mag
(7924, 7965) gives 0.025 mag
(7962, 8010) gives 0.012 mag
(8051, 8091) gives 0.005 mag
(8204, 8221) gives 0.048 mag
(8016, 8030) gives -0.001 mag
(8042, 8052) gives 0.015 mag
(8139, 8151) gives -0.014 mag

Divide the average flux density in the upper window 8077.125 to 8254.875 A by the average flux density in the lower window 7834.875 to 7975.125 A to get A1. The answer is 1.0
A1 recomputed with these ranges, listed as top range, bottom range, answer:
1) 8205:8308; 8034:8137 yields 0.98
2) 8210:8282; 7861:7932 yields 0.94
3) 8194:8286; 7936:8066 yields 0.96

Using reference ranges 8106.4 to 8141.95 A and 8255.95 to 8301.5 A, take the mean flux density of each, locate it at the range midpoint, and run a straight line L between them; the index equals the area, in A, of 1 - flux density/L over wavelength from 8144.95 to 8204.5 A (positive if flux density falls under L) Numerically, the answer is 1.6 A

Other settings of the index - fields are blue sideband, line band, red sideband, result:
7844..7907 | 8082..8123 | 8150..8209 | -0.1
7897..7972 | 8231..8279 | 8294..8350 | -0.4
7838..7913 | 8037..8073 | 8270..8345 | 0.4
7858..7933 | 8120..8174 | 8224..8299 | 0.3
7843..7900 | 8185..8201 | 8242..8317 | 0.6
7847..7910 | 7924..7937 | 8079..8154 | 0.3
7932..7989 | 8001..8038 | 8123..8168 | -0.2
